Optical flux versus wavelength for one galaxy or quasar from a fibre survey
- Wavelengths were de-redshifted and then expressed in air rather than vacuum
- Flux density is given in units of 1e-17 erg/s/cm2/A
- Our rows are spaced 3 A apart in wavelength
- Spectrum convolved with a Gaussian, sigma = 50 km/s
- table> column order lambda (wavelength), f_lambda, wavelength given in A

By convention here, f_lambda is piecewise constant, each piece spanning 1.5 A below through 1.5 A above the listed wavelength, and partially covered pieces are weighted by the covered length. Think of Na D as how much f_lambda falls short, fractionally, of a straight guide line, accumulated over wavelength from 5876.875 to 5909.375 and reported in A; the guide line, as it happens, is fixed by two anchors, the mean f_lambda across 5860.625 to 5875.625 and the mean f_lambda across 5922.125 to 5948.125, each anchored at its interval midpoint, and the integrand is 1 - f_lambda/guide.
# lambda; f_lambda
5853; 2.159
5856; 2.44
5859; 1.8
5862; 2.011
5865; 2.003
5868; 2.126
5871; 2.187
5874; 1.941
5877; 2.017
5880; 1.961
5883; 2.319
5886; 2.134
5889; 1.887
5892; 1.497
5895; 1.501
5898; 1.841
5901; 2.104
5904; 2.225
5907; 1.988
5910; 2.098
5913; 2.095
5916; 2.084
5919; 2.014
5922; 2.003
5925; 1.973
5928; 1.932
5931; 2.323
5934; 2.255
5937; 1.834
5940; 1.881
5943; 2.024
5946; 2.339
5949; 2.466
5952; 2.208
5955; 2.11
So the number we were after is 1.7 A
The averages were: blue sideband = 2.05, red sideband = 2.08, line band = 1.95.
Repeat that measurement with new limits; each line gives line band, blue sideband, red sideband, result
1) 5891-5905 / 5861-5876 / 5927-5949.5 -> 1.7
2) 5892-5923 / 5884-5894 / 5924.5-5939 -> -0.5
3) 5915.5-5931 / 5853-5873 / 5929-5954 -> 0.9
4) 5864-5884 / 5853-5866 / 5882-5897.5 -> -1.1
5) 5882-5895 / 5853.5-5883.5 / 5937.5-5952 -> 1.3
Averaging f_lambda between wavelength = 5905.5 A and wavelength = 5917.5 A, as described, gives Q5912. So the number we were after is 2.07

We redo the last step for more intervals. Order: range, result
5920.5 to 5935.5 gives 2.1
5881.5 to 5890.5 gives 2.11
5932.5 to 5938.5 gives 2.04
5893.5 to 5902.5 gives 1.82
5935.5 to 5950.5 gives 2.11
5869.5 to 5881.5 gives 2.03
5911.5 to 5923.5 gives 2.05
